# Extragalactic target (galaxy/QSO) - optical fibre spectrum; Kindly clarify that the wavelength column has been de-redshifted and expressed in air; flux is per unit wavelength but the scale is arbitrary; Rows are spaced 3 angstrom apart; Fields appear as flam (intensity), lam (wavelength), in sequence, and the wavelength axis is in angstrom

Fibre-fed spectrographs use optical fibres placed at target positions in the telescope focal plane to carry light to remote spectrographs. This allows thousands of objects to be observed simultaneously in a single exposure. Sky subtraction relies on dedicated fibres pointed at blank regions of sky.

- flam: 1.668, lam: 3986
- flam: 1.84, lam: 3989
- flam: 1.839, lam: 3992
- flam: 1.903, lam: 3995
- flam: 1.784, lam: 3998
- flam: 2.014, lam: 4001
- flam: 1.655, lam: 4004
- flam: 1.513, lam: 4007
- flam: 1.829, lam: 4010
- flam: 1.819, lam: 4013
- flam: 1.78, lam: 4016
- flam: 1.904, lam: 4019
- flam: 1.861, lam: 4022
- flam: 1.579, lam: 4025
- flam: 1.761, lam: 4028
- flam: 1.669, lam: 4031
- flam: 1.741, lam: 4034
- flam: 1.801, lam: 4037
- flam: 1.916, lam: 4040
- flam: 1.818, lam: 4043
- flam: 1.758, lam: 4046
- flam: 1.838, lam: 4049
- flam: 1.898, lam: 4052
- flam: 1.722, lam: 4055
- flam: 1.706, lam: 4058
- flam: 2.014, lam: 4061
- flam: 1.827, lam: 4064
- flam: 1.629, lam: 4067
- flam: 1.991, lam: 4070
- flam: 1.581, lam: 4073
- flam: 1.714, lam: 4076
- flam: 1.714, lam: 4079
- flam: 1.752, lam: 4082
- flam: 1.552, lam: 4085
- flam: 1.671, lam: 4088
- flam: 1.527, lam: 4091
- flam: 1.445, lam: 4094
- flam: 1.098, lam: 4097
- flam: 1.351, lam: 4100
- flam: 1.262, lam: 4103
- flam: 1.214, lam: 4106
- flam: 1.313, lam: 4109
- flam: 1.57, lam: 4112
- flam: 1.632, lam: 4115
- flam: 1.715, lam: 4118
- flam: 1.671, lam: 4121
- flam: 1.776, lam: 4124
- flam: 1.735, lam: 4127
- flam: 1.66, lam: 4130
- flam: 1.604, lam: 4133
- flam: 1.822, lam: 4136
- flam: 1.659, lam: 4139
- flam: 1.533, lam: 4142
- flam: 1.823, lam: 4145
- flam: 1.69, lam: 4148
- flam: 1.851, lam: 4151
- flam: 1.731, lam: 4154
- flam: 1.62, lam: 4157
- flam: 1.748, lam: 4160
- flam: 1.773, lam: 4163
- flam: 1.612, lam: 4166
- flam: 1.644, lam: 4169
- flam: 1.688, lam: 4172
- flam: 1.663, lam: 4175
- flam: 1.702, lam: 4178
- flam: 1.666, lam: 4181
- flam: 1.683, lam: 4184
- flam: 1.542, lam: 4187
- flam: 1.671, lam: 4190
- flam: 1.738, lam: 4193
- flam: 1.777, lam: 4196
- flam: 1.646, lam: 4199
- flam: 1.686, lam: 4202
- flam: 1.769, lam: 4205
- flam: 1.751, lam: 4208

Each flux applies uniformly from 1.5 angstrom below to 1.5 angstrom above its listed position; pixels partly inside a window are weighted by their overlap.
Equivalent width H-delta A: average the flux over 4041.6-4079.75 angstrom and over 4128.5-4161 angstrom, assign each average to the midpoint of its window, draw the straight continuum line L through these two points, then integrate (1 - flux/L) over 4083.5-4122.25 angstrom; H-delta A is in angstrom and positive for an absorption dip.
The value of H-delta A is 6.3 angstrom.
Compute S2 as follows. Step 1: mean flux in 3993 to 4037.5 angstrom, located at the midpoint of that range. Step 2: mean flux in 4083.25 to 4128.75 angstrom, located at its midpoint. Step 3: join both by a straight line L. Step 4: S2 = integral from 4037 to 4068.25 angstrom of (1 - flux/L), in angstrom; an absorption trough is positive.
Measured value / -2.8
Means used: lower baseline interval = 1.77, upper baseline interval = 1.5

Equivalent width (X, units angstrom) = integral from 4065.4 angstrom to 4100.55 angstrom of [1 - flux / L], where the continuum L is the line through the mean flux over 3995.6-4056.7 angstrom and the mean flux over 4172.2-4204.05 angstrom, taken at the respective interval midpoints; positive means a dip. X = 3.1 angstrom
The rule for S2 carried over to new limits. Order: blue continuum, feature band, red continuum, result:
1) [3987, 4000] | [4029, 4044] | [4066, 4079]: -0.1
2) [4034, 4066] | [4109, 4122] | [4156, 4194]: 1.0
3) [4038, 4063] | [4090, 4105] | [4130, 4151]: 3.7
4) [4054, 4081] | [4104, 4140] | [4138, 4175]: 2.4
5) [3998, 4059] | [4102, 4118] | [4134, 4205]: 2.8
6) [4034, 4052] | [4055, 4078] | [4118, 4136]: 0.2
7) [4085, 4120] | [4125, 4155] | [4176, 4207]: -3.2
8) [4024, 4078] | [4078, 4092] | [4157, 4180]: 0.8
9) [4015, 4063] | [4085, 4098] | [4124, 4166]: 2.2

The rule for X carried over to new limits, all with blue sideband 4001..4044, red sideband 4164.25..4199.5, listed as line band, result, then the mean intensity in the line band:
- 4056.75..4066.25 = -0.5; 1.84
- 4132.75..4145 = 0.1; 1.68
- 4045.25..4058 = -0.3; 1.8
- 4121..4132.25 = 0.0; 1.71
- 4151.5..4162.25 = -0.2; 1.72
